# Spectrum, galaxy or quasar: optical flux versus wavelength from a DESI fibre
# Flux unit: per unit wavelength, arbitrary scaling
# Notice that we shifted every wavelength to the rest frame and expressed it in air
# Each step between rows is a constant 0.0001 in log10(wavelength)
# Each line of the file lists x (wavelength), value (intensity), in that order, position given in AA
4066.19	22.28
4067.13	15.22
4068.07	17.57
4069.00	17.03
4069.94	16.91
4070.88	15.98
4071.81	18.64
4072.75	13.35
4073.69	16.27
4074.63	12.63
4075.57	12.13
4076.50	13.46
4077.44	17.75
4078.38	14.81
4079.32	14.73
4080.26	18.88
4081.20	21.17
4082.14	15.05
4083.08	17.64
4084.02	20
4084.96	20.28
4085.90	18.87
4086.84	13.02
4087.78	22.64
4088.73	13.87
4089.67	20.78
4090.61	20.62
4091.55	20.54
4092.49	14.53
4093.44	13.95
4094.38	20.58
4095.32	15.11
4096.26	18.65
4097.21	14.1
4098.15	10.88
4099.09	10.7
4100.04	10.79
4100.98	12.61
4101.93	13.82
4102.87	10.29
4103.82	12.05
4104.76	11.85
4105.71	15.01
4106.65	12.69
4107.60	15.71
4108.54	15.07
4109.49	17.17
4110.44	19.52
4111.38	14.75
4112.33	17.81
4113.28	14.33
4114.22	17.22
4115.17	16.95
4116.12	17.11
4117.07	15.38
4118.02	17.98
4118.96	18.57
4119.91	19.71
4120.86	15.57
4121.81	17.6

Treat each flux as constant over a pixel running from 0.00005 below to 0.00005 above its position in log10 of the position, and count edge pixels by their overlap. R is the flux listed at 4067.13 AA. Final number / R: 15.22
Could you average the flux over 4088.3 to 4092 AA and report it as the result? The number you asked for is 19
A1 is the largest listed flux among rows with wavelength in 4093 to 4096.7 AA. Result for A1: 20.58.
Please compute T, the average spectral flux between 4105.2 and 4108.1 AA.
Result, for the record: 14.5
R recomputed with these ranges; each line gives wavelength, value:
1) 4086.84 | 13.02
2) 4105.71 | 15.01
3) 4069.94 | 16.91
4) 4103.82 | 12.05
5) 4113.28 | 14.33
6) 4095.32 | 15.11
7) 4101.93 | 13.82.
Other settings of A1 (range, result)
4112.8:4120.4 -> 19.71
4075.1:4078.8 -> 17.75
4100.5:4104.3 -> 13.82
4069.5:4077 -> 18.64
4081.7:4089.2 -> 22.64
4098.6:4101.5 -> 12.61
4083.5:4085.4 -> 20.28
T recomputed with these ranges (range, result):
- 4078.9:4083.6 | 17.5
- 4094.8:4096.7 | 17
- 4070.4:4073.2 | 16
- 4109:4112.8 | 17.3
